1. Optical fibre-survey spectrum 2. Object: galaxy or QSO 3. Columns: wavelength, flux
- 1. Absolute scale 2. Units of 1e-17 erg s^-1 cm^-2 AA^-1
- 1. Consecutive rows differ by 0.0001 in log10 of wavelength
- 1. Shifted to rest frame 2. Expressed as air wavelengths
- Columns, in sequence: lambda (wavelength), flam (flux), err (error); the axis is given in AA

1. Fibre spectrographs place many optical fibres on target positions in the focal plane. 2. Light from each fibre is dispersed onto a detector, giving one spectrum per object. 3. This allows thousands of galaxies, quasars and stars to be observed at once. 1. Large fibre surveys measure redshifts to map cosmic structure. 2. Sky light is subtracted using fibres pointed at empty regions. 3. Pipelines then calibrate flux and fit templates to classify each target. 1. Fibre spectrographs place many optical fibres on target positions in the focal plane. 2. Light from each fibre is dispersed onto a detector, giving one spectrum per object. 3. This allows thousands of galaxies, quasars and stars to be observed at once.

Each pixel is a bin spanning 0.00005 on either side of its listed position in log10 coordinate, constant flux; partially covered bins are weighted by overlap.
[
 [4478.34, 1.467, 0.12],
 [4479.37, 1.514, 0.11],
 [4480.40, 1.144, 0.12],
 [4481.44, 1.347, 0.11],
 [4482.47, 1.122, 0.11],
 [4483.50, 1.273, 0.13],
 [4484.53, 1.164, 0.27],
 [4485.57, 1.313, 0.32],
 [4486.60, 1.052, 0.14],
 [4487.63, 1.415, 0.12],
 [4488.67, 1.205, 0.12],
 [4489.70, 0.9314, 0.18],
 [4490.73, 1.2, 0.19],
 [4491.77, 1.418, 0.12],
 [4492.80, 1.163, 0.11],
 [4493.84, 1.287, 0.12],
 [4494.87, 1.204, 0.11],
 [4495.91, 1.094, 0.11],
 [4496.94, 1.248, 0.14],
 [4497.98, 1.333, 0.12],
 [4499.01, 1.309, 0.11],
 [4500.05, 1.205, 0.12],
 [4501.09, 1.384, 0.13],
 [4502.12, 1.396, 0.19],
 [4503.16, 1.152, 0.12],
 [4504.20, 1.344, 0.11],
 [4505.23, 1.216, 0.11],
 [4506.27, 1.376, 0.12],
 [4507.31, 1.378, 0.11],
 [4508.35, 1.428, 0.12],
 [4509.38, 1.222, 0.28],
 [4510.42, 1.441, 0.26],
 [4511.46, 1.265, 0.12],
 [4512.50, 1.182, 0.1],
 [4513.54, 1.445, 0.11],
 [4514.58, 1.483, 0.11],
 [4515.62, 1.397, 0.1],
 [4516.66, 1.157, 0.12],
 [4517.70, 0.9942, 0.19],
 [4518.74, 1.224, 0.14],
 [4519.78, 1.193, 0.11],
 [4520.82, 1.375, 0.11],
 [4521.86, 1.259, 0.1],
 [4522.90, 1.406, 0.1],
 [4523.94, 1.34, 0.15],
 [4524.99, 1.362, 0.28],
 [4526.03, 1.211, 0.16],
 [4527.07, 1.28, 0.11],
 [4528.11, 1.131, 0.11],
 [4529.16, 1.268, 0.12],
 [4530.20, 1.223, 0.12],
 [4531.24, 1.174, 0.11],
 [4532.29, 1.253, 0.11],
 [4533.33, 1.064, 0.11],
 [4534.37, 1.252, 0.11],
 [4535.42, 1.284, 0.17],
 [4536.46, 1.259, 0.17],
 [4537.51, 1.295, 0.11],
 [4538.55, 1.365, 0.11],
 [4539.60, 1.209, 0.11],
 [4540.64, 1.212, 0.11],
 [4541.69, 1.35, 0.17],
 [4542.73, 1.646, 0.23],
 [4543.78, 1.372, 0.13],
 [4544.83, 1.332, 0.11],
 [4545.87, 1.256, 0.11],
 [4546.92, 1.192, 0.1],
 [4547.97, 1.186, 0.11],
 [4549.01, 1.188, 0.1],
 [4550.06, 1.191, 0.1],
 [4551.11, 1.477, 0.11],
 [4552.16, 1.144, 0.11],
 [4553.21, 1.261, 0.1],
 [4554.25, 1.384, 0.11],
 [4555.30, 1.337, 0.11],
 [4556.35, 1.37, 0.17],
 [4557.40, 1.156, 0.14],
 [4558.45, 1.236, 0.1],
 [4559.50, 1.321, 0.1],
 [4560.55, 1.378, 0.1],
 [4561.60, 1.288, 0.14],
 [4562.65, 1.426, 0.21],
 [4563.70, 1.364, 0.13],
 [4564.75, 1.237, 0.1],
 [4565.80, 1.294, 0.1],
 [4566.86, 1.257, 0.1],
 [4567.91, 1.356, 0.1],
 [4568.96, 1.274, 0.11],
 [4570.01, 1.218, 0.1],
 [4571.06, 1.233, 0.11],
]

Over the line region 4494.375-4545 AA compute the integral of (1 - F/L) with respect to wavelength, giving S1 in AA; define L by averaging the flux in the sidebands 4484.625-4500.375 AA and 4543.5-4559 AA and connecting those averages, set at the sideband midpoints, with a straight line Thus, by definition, -1.6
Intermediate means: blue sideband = 1.22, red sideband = 1.27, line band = 1.29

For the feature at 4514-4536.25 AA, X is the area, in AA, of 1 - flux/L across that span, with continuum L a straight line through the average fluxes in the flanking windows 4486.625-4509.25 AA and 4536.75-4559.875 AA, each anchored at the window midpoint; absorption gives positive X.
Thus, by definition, 0.46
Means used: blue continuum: 1.27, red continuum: 1.29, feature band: 1.25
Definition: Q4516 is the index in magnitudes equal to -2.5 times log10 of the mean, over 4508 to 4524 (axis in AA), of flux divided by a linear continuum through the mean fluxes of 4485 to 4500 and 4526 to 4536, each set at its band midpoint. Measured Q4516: -0.07 mag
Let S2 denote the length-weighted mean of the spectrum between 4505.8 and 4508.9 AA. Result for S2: 1.39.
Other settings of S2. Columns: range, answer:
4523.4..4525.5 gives 1.35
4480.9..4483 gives 1.23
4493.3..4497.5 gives 1.21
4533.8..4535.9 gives 1.26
